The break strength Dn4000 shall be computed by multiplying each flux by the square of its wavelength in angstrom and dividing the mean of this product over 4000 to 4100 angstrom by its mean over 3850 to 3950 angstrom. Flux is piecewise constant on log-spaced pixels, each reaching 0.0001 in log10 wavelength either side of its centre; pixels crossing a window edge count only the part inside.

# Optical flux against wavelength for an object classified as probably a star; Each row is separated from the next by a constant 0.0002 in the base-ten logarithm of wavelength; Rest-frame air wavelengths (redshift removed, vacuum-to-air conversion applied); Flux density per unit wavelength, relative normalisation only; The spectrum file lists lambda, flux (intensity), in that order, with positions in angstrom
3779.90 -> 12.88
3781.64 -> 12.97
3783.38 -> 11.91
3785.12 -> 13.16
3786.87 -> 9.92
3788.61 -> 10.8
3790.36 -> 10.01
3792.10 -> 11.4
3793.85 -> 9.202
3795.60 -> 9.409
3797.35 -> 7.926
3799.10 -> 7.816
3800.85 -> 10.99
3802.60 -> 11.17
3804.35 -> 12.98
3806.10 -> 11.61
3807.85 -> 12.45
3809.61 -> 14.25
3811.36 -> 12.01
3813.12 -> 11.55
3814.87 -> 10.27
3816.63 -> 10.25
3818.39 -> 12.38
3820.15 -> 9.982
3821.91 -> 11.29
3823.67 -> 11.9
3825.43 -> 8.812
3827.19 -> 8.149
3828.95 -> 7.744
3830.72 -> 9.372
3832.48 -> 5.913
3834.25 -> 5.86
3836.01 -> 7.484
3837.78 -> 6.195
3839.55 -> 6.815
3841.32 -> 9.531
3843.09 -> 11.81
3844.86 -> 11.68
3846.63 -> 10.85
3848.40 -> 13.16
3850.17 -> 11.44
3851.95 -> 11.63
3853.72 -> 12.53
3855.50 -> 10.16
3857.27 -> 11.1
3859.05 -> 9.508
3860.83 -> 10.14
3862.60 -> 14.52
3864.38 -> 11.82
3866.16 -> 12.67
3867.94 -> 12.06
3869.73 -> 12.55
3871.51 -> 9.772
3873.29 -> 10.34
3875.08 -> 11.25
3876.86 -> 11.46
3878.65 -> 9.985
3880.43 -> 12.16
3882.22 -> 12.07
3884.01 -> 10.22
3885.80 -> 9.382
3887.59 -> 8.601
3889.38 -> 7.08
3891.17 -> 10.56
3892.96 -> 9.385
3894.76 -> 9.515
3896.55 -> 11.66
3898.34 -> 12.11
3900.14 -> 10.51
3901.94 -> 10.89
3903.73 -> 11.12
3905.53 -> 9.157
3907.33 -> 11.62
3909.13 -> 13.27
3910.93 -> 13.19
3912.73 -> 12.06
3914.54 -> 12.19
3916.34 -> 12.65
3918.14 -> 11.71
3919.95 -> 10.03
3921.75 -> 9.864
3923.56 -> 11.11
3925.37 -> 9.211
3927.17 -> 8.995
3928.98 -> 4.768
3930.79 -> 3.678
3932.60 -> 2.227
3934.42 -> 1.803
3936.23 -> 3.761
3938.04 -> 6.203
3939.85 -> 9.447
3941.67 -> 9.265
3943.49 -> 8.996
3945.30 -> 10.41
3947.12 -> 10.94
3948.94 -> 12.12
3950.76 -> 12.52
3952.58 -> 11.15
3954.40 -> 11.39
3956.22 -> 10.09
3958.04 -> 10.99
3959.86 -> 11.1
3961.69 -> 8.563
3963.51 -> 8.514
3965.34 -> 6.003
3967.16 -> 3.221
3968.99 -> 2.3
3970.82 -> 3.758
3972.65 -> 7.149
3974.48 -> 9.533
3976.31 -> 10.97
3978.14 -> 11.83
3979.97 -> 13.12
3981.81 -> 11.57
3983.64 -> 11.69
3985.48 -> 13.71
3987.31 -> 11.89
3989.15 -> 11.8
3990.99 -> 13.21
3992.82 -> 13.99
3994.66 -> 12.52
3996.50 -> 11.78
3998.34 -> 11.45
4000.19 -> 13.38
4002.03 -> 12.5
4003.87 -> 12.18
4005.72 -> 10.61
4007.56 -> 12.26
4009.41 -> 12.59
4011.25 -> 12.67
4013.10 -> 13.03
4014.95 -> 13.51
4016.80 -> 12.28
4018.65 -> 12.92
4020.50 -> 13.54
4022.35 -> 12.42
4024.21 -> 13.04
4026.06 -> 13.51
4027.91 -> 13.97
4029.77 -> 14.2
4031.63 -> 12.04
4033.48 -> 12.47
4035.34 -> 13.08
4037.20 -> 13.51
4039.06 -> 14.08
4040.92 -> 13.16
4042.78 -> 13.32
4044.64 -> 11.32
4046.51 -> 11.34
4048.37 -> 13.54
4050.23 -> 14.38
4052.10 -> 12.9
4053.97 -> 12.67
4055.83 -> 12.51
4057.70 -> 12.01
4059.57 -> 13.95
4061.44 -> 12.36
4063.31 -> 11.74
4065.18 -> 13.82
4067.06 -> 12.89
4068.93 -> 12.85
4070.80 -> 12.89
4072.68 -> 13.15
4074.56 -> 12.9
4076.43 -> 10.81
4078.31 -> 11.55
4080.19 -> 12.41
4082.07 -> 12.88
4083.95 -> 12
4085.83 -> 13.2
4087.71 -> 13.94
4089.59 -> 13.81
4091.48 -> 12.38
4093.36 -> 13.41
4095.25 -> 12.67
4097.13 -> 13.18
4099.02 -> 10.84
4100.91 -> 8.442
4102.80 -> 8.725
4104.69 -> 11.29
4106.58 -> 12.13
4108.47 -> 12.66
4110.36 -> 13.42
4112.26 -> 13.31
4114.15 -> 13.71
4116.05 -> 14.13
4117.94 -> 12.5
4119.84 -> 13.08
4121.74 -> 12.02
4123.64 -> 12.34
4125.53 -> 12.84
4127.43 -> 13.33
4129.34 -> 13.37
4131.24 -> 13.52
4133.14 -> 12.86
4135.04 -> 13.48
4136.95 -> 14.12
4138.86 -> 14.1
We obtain 1.4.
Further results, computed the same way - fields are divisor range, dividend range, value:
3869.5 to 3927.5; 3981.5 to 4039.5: 1.25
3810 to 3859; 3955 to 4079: 1.29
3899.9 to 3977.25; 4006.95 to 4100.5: 1.51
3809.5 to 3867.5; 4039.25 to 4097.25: 1.39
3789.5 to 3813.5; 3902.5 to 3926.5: 1.10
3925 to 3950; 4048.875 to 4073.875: 1.89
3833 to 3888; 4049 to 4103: 1.32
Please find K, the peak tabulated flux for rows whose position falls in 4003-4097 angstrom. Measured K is 14.38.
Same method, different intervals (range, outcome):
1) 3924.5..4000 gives 13.99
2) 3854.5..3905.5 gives 14.52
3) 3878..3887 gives 12.16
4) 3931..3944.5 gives 9.447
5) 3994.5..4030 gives 14.2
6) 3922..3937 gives 11.11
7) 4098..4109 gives 12.66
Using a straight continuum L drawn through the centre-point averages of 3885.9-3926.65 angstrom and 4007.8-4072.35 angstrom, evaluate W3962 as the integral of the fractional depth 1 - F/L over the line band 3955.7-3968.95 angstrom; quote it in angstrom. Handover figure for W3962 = 4.3 angstrom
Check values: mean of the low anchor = 10.8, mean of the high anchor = 12.9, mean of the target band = 7.9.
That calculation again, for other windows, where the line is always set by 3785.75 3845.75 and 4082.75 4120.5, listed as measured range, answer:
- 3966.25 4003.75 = 2.8 angstrom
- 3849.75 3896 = -1.7 angstrom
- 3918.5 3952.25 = 8.7 angstrom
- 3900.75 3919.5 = -1.6 angstrom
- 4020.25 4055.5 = -3.5 angstrom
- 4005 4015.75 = -0.7 angstrom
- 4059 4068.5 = -0.6 angstrom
